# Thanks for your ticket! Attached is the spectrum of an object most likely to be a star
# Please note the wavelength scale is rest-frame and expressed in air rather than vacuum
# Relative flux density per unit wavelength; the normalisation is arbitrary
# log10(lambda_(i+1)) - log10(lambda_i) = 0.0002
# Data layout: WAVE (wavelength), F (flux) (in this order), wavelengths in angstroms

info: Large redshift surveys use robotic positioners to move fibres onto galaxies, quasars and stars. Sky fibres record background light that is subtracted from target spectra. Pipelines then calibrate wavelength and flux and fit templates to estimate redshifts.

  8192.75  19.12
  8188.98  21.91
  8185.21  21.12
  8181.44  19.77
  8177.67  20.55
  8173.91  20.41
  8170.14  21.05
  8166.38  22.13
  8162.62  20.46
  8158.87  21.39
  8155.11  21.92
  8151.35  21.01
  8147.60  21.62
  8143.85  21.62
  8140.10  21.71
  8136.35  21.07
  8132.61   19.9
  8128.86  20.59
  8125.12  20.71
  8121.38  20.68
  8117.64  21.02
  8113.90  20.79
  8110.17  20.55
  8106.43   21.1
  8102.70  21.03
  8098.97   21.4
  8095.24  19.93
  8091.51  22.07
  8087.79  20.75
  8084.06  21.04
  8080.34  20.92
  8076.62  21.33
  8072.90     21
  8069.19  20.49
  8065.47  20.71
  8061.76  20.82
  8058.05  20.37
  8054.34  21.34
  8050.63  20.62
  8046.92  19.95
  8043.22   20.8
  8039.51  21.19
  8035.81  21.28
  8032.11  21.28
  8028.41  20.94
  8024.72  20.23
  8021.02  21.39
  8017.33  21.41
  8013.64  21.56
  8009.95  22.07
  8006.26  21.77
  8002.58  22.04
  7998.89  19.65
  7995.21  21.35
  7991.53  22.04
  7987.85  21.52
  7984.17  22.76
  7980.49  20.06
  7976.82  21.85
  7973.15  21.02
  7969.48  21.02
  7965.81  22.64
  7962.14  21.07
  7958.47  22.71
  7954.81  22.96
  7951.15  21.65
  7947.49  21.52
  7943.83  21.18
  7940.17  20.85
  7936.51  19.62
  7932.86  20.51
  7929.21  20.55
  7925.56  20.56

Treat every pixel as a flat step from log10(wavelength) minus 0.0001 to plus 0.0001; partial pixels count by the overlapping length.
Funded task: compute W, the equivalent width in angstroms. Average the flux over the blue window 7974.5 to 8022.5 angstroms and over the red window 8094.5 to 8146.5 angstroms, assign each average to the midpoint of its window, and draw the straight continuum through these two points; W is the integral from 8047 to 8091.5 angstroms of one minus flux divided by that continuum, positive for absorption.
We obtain 0.6 angstroms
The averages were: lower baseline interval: 21.5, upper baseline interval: 20.9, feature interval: 20.9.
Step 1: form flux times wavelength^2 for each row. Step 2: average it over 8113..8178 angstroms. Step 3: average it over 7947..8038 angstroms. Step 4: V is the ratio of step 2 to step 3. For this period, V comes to 1.0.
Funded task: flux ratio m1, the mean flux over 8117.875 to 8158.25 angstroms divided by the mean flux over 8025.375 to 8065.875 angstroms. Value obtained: 1.01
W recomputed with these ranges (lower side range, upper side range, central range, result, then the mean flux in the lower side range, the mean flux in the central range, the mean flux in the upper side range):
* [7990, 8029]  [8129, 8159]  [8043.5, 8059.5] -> 0.5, 21.3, 20.6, 21.2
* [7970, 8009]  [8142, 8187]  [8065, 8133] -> 1.1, 21.4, 20.9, 21.1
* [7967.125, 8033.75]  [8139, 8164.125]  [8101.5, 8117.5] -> 0.4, 21.3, 20.9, 21.4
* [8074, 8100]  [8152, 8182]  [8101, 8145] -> 0.3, 21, 20.9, 21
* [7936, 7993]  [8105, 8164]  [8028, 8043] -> 0.1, 21.6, 21.1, 21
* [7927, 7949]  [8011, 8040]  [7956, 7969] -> -0.8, 20.7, 22.1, 21.2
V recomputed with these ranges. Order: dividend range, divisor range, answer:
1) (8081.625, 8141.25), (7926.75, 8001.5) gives 1.02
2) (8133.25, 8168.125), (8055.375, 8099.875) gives 1.04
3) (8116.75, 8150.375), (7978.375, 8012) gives 1.01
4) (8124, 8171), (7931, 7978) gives 1.04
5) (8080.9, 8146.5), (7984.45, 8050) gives 1.01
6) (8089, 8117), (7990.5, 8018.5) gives 1.00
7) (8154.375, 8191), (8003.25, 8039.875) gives 1.02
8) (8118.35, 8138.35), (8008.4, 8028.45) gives 1.00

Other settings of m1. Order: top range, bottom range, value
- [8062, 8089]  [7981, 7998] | 0.97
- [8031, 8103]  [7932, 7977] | 0.98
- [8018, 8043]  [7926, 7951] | 1.01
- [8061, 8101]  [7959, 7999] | 0.98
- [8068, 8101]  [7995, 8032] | 0.99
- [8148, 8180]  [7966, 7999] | 0.99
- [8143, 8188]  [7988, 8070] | 1.00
